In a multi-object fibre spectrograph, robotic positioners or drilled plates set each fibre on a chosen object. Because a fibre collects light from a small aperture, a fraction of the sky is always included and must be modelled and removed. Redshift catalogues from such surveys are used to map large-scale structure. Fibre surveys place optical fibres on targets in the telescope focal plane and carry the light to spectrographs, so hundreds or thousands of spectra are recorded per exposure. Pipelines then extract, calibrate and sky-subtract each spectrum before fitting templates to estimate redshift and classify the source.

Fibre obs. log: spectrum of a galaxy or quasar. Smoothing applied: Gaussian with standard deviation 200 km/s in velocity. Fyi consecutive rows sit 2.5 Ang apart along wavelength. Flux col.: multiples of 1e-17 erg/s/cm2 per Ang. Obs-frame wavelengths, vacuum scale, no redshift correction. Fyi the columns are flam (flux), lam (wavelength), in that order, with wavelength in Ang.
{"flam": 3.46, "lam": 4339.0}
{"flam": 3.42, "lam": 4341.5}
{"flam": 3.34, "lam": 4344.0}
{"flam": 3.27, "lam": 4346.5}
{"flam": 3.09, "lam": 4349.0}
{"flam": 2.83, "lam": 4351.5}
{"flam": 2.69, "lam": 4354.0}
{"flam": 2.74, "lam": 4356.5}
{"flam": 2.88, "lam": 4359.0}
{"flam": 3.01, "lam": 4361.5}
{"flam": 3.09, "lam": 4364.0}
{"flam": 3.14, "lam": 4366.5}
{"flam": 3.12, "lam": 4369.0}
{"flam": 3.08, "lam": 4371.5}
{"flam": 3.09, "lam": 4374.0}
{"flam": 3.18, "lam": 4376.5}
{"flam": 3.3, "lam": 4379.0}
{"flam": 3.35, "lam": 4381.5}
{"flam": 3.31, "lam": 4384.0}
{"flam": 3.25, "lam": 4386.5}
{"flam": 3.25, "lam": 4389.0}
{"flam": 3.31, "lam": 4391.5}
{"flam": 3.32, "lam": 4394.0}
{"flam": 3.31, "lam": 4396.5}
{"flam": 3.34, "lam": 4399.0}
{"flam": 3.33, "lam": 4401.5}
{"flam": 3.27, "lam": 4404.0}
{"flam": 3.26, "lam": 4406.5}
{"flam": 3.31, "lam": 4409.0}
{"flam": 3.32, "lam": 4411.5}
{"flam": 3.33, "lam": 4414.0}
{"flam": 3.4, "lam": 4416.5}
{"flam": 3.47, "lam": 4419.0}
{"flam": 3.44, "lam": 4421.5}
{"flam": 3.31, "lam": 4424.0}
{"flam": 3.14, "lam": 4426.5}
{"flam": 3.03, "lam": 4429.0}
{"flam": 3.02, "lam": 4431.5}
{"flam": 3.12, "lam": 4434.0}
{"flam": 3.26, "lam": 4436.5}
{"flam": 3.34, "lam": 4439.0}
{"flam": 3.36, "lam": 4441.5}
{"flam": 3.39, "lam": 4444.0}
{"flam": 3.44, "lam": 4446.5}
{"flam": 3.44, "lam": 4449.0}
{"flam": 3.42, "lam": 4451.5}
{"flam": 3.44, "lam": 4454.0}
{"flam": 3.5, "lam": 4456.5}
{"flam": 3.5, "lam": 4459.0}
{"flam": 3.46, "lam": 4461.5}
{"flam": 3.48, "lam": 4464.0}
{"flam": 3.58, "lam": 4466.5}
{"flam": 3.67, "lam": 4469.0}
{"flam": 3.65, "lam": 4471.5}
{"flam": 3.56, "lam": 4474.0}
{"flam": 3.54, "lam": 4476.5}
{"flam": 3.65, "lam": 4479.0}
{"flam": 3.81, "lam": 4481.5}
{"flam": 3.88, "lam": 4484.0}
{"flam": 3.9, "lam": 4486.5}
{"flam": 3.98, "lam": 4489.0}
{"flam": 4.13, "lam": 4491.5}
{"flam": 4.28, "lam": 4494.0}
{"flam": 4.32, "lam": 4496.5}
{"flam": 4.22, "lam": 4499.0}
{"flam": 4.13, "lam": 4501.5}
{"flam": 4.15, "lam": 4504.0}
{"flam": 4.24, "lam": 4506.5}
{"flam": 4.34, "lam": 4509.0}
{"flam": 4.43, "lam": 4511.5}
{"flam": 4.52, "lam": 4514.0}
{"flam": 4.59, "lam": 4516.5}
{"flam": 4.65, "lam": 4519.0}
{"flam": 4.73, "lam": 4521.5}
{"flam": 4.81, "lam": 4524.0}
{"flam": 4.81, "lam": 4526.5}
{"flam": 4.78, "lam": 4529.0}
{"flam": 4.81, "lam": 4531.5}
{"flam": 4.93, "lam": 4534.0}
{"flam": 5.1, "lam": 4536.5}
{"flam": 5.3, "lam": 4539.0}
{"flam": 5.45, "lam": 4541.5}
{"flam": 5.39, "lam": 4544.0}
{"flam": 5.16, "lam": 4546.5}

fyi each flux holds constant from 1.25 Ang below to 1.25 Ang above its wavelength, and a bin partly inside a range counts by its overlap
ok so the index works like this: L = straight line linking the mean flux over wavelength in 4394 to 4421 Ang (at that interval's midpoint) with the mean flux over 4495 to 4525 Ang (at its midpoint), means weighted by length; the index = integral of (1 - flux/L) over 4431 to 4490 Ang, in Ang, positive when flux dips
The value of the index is 5.74 Ang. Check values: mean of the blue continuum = 3.34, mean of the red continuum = 4.42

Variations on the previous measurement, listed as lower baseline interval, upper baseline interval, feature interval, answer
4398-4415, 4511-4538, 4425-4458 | 3.9 Ang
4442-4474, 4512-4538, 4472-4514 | 1.2 Ang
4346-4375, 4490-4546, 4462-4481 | 2.6 Ang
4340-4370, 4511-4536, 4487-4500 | 0.8 Ang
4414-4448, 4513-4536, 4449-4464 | 0.9 Ang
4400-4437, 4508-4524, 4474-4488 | 1.2 Ang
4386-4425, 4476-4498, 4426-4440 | 1.6 Ang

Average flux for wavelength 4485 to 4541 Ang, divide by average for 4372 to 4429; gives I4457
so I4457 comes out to 1.37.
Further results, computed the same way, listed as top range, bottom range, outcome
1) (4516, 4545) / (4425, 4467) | 1.48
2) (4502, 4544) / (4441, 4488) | 1.33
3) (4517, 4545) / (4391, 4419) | 1.49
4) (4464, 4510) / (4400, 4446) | 1.20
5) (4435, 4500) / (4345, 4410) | 1.16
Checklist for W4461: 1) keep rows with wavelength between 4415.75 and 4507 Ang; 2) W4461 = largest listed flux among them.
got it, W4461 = 4.32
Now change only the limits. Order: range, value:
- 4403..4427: 3.47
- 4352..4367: 3.14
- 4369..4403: 3.35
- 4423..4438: 3.31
